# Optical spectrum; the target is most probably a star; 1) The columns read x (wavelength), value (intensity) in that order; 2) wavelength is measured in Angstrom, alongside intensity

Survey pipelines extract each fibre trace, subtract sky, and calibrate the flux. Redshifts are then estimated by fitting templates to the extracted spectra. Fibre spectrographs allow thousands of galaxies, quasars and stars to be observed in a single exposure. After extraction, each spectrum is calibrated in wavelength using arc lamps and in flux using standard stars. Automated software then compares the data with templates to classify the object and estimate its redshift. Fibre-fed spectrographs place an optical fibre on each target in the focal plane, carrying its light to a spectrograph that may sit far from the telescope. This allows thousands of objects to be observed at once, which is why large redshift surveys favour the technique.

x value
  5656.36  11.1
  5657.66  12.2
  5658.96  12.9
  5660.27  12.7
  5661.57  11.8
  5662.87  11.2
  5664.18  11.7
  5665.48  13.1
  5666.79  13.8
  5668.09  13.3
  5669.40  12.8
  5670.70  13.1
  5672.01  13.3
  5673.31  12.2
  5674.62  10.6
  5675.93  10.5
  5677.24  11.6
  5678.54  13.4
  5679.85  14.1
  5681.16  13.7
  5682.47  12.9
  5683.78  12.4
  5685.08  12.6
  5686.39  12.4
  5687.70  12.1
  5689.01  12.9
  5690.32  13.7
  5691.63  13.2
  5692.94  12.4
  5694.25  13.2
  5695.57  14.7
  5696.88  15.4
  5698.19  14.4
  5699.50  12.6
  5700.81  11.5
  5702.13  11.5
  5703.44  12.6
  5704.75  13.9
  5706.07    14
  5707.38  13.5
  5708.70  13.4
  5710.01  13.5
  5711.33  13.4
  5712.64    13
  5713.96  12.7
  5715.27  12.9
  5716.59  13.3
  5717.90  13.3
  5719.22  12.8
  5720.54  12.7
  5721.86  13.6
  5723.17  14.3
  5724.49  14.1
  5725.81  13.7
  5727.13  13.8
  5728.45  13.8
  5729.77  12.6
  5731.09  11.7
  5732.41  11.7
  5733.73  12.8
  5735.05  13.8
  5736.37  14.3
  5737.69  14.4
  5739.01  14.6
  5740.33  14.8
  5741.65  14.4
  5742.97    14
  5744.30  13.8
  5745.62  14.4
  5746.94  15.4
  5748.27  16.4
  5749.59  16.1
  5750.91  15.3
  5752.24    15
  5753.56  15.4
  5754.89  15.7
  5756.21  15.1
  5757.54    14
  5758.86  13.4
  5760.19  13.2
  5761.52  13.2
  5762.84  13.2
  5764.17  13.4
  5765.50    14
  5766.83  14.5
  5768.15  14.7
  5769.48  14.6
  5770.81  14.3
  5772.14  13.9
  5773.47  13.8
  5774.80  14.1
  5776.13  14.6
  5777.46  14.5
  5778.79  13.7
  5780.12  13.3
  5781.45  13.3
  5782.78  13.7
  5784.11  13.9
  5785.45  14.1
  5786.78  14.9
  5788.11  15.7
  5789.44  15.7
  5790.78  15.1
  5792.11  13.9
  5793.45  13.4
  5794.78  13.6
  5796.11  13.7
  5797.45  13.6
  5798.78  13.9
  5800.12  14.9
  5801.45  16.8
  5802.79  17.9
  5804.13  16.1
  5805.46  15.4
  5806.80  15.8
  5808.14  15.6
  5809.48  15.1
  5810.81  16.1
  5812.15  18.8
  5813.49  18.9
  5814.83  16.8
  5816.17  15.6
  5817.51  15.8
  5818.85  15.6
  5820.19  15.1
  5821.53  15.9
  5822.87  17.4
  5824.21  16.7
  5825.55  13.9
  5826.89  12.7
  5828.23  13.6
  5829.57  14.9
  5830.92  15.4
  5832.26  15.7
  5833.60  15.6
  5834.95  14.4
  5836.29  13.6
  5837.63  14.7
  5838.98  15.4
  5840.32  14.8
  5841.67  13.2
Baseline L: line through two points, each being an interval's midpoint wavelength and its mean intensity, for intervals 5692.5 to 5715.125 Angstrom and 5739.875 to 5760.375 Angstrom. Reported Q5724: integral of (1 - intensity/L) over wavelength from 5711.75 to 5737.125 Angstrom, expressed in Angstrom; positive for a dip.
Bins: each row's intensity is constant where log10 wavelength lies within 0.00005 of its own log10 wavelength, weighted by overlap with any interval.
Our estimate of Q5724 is 1.4 Angstrom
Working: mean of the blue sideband 13.3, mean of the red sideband 14.8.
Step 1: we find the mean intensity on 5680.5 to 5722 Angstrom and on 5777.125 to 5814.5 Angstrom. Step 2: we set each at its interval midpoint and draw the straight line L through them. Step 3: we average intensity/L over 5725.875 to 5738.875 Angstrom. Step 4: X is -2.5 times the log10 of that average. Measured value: 0.04 mag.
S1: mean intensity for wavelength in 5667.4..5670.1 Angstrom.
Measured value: 13.1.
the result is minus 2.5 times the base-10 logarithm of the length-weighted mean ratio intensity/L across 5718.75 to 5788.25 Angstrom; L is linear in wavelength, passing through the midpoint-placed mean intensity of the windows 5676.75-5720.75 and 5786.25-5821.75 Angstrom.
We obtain 0.02 mag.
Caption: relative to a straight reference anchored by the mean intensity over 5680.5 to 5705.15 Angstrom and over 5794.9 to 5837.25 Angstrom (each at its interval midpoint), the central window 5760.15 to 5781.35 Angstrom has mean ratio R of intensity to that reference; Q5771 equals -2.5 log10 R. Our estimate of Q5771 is 0.05 mag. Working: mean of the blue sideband 13.1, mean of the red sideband 15.5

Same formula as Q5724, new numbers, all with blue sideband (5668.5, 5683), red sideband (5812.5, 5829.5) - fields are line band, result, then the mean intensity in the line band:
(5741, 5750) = -0.5 Angstrom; 14.9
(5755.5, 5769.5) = 0.5 Angstrom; 13.9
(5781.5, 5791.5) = 0.2 Angstrom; 14.6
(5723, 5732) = 0.2 Angstrom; 13.3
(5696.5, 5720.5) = 0.2 Angstrom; 13.2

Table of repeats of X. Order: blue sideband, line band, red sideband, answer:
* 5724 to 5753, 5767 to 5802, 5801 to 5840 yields 0.05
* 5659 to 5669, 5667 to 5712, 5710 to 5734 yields -0.01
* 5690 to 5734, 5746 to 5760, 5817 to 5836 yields -0.09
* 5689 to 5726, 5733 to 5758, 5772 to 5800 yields -0.08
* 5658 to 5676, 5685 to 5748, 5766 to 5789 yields -0.02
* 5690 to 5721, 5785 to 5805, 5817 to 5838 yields -0.02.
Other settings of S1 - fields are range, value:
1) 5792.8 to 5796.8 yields 13.6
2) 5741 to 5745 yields 14.1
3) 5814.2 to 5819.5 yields 15.9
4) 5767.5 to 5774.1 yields 14.3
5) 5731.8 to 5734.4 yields 12.3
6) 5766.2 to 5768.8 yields 14.6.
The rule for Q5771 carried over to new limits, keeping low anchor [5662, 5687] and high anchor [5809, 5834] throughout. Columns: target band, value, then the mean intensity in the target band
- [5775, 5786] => 0.07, 13.9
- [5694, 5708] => -0.02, 13.4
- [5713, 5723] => 0.03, 13.1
